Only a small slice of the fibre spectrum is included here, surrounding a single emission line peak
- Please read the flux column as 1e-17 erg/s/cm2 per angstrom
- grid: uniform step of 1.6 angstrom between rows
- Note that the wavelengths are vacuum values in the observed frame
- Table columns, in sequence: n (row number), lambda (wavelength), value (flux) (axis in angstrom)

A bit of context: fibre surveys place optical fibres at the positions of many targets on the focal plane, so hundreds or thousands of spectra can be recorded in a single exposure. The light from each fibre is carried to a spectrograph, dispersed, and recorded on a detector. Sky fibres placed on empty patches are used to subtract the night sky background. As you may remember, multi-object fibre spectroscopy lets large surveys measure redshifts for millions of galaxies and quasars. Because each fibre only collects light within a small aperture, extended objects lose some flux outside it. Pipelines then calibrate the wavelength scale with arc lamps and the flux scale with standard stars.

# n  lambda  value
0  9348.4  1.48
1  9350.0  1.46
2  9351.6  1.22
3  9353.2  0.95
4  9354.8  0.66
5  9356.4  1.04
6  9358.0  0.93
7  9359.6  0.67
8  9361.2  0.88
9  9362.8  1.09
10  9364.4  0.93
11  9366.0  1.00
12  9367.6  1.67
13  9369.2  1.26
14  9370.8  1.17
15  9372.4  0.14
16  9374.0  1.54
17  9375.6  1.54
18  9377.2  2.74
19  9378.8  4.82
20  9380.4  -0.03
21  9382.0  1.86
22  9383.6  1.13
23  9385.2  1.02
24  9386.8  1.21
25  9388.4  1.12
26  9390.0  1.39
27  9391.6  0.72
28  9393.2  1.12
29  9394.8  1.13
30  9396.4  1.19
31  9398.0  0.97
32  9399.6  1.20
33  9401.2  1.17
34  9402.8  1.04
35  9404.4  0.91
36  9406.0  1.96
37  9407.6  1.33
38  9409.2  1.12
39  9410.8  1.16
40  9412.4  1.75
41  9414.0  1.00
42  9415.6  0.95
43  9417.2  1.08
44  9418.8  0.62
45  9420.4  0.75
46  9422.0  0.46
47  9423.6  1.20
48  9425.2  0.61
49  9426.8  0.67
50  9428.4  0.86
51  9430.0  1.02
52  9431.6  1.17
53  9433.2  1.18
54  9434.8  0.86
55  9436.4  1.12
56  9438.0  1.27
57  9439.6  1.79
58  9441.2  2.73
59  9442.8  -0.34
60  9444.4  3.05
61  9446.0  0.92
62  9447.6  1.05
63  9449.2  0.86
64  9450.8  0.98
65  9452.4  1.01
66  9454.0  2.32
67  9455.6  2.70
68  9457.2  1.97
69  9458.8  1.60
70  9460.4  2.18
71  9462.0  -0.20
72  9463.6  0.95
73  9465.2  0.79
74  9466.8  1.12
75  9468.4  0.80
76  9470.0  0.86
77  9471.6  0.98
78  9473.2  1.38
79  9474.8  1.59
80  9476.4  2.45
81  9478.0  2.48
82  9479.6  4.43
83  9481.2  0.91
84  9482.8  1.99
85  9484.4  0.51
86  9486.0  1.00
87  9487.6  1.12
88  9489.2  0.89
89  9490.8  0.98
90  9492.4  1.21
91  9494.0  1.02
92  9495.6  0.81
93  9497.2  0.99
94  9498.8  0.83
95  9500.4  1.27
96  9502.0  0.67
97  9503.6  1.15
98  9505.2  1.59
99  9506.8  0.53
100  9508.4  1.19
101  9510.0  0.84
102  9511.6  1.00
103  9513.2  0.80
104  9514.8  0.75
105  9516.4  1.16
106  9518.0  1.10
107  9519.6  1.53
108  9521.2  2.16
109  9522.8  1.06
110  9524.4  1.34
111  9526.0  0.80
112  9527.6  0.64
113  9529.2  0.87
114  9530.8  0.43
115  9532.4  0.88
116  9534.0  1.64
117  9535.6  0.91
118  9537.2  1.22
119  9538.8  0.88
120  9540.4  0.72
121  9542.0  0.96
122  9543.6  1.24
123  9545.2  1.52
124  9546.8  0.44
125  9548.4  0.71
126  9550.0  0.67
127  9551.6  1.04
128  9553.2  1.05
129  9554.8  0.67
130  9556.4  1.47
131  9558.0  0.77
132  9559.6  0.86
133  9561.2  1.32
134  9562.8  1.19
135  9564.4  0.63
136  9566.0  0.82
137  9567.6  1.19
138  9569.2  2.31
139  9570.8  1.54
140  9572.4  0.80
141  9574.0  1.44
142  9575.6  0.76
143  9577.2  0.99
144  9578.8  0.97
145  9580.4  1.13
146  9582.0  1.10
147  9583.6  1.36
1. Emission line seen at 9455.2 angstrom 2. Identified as [S II] 6716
